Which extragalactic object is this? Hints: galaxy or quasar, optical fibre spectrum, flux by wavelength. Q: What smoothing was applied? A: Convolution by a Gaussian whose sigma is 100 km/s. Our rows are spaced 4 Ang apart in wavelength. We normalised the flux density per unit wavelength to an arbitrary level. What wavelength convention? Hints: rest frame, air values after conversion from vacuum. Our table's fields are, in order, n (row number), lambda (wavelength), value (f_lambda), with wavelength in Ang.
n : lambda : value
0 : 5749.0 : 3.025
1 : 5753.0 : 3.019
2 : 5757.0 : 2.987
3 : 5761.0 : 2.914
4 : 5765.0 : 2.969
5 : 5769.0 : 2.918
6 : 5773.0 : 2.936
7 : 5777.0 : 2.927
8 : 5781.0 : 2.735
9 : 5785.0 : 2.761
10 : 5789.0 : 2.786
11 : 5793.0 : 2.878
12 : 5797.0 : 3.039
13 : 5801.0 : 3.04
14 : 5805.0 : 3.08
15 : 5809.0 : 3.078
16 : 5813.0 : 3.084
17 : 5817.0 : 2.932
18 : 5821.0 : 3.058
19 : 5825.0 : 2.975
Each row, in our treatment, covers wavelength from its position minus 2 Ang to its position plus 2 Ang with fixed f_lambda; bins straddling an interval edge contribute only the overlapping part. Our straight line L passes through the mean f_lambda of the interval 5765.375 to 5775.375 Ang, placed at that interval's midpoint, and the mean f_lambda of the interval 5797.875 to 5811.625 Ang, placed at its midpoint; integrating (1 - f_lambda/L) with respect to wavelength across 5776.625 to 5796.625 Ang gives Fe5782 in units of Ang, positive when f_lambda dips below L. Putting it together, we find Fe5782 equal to 1.1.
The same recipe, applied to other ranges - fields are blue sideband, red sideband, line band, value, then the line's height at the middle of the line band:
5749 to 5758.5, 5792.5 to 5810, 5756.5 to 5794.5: 1.8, 3.02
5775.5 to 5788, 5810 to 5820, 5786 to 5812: -0.6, 2.91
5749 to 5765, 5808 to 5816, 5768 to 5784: 0.7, 3.01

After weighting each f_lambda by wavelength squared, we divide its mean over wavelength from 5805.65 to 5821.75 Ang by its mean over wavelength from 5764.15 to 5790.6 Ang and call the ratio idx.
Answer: 1.1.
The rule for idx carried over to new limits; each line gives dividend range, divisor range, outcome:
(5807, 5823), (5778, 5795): 1.10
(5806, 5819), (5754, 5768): 1.04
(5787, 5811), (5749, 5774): 1.02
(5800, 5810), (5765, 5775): 1.06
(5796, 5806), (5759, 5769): 1.05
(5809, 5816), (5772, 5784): 1.09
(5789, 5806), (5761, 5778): 1.02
